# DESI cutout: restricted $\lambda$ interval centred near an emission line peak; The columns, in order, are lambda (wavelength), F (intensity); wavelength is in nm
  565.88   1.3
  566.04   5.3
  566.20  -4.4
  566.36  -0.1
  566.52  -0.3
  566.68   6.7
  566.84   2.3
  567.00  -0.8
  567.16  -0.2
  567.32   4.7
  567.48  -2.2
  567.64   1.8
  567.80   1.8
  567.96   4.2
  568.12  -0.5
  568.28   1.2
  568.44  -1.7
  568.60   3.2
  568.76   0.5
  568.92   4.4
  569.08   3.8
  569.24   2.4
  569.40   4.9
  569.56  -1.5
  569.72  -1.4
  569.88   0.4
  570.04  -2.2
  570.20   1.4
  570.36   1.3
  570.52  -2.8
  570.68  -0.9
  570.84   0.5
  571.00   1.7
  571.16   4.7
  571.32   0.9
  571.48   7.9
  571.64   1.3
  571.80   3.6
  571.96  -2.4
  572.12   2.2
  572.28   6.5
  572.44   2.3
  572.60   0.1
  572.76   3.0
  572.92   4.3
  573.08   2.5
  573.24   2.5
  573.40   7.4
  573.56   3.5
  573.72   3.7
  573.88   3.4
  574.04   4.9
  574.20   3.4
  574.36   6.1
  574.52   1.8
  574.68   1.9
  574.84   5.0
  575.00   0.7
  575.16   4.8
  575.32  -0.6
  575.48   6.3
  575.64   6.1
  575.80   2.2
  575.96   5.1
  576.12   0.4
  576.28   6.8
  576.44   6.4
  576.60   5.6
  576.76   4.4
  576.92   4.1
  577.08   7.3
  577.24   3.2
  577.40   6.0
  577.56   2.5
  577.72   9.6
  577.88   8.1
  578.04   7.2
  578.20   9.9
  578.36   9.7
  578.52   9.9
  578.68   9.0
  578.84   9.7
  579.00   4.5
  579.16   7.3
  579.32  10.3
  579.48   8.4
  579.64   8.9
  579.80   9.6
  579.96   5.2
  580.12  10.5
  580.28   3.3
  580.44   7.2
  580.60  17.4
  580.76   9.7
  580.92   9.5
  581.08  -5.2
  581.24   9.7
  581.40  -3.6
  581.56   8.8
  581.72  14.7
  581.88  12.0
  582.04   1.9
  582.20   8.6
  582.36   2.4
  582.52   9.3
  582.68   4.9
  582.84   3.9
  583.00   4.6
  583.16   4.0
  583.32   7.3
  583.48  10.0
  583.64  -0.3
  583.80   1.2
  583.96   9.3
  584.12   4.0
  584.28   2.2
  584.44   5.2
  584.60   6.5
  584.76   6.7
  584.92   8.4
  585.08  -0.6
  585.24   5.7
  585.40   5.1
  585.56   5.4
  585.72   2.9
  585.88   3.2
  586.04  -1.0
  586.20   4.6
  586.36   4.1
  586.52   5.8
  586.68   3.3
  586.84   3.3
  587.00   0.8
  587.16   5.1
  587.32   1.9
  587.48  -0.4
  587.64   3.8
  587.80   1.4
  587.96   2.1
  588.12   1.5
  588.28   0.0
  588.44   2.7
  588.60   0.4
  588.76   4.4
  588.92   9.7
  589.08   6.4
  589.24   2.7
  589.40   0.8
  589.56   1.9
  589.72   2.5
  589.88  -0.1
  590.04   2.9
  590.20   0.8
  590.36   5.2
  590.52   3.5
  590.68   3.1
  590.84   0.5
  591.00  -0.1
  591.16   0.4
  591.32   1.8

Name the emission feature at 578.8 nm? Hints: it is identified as C IV 1549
